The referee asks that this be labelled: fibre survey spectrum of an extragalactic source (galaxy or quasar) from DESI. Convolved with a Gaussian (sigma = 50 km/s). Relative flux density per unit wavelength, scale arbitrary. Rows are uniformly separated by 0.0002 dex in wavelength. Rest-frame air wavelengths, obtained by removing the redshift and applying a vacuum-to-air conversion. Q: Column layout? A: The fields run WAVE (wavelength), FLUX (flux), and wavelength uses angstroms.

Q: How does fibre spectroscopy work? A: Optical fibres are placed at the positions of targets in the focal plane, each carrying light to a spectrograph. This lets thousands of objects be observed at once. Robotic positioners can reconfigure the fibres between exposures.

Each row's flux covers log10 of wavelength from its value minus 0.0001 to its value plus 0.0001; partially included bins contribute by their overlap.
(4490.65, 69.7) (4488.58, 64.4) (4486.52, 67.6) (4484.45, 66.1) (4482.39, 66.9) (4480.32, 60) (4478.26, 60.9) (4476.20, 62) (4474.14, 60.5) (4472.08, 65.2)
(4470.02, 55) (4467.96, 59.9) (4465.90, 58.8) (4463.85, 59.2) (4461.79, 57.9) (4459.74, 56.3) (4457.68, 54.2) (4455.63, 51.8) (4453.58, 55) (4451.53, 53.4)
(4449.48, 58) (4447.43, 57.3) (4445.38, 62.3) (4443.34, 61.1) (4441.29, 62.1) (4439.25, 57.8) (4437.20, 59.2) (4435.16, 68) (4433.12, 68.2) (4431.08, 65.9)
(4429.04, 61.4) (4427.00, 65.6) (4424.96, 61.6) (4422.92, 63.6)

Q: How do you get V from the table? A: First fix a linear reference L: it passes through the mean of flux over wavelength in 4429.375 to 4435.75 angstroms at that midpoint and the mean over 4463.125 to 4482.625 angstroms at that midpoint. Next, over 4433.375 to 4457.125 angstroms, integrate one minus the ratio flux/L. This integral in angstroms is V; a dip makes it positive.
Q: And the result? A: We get 2.2 angstroms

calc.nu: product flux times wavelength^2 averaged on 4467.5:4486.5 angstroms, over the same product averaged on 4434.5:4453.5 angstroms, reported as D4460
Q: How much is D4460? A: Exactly 1.1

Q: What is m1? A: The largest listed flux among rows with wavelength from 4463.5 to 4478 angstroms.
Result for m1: 65.2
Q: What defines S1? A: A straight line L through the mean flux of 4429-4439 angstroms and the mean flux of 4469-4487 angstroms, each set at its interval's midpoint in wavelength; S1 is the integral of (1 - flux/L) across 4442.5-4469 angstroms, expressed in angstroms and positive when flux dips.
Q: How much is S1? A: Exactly 2.6 angstroms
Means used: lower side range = 64.3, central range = 57.3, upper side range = 62.5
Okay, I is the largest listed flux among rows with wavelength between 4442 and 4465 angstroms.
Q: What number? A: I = 62.3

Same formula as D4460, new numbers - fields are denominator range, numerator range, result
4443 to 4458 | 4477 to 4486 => 1.14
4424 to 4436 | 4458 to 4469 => 0.91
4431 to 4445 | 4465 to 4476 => 0.97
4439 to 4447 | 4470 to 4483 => 1.03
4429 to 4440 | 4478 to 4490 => 1.04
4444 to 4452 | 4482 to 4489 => 1.16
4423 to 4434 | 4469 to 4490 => 1.00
